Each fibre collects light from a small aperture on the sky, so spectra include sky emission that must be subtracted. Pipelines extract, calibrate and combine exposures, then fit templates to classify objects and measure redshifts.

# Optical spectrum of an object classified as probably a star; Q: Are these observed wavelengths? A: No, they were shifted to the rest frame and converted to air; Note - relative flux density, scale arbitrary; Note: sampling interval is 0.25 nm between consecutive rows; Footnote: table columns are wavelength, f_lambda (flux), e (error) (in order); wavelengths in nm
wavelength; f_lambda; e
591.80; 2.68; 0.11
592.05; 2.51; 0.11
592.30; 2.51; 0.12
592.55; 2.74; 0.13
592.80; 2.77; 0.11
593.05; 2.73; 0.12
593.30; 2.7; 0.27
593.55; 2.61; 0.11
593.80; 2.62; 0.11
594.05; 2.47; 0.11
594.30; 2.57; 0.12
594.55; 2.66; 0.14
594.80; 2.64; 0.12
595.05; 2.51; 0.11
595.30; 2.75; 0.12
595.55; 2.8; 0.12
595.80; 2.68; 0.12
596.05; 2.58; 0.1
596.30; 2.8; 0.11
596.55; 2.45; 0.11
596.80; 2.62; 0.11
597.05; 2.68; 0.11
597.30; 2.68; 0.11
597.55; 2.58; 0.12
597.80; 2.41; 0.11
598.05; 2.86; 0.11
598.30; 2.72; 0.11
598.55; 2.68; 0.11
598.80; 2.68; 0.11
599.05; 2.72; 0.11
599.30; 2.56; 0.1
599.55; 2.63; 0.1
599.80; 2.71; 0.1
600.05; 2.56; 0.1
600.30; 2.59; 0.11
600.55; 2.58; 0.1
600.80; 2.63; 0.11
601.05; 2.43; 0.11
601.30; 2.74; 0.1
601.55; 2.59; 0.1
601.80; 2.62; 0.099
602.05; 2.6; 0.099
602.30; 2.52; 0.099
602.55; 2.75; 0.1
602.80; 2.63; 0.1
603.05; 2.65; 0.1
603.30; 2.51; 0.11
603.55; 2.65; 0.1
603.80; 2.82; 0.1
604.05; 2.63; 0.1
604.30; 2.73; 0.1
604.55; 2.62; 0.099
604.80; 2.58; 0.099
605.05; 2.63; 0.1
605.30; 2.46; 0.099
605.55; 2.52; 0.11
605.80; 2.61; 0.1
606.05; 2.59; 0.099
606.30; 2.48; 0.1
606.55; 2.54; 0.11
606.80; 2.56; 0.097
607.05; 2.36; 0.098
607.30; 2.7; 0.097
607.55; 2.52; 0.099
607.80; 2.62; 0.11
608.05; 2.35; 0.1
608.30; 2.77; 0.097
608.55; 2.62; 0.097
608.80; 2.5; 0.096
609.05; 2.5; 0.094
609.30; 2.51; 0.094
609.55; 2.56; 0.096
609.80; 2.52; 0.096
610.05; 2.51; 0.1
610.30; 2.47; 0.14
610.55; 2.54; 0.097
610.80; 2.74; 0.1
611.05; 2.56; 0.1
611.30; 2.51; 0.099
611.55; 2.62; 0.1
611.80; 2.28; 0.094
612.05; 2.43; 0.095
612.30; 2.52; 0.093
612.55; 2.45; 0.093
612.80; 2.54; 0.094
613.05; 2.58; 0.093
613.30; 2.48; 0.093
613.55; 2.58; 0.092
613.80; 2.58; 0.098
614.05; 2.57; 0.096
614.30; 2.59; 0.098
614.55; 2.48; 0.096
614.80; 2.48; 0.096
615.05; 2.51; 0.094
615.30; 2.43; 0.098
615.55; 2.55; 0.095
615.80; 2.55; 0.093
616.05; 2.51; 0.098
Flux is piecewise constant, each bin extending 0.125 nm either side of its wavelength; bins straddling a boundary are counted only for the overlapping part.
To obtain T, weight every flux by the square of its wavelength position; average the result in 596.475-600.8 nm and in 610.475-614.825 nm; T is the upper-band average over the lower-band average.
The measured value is 1.01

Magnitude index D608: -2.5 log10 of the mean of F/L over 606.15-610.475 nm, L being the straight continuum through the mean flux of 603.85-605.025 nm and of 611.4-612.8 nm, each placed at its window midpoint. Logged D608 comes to 0.01 mag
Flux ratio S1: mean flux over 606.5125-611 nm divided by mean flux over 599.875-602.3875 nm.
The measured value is 1.0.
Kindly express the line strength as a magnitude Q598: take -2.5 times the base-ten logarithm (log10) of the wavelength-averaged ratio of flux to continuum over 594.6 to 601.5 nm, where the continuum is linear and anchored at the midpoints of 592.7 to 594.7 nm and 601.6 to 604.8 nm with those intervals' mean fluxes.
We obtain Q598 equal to 0.00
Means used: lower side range 2.64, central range 2.64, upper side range 2.64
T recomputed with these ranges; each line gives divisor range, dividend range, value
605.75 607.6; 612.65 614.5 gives 1.03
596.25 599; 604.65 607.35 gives 0.99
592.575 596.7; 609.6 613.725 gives 1.01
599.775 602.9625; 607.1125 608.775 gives 1.01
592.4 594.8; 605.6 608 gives 1.00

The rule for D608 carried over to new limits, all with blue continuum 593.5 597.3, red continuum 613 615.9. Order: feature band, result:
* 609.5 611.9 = 0.007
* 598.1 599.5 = -0.027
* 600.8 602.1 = 0.000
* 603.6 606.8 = -0.009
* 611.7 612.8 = 0.046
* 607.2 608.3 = -0.001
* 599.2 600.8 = 0.000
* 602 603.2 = -0.015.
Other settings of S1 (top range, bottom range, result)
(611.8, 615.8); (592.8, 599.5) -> 0.95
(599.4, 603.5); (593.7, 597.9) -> 1.00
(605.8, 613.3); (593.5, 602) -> 0.96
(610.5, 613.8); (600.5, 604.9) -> 0.96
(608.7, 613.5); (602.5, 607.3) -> 0.97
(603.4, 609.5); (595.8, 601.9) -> 0.98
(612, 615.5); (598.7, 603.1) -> 0.96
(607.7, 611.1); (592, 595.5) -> 0.97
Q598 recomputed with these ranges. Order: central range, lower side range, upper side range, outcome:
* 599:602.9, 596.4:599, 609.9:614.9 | 0.000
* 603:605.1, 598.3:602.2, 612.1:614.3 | -0.020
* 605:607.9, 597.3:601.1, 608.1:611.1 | 0.015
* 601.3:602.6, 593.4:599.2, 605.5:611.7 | -0.008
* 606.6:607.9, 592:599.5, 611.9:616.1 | 0.006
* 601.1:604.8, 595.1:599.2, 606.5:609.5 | -0.016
